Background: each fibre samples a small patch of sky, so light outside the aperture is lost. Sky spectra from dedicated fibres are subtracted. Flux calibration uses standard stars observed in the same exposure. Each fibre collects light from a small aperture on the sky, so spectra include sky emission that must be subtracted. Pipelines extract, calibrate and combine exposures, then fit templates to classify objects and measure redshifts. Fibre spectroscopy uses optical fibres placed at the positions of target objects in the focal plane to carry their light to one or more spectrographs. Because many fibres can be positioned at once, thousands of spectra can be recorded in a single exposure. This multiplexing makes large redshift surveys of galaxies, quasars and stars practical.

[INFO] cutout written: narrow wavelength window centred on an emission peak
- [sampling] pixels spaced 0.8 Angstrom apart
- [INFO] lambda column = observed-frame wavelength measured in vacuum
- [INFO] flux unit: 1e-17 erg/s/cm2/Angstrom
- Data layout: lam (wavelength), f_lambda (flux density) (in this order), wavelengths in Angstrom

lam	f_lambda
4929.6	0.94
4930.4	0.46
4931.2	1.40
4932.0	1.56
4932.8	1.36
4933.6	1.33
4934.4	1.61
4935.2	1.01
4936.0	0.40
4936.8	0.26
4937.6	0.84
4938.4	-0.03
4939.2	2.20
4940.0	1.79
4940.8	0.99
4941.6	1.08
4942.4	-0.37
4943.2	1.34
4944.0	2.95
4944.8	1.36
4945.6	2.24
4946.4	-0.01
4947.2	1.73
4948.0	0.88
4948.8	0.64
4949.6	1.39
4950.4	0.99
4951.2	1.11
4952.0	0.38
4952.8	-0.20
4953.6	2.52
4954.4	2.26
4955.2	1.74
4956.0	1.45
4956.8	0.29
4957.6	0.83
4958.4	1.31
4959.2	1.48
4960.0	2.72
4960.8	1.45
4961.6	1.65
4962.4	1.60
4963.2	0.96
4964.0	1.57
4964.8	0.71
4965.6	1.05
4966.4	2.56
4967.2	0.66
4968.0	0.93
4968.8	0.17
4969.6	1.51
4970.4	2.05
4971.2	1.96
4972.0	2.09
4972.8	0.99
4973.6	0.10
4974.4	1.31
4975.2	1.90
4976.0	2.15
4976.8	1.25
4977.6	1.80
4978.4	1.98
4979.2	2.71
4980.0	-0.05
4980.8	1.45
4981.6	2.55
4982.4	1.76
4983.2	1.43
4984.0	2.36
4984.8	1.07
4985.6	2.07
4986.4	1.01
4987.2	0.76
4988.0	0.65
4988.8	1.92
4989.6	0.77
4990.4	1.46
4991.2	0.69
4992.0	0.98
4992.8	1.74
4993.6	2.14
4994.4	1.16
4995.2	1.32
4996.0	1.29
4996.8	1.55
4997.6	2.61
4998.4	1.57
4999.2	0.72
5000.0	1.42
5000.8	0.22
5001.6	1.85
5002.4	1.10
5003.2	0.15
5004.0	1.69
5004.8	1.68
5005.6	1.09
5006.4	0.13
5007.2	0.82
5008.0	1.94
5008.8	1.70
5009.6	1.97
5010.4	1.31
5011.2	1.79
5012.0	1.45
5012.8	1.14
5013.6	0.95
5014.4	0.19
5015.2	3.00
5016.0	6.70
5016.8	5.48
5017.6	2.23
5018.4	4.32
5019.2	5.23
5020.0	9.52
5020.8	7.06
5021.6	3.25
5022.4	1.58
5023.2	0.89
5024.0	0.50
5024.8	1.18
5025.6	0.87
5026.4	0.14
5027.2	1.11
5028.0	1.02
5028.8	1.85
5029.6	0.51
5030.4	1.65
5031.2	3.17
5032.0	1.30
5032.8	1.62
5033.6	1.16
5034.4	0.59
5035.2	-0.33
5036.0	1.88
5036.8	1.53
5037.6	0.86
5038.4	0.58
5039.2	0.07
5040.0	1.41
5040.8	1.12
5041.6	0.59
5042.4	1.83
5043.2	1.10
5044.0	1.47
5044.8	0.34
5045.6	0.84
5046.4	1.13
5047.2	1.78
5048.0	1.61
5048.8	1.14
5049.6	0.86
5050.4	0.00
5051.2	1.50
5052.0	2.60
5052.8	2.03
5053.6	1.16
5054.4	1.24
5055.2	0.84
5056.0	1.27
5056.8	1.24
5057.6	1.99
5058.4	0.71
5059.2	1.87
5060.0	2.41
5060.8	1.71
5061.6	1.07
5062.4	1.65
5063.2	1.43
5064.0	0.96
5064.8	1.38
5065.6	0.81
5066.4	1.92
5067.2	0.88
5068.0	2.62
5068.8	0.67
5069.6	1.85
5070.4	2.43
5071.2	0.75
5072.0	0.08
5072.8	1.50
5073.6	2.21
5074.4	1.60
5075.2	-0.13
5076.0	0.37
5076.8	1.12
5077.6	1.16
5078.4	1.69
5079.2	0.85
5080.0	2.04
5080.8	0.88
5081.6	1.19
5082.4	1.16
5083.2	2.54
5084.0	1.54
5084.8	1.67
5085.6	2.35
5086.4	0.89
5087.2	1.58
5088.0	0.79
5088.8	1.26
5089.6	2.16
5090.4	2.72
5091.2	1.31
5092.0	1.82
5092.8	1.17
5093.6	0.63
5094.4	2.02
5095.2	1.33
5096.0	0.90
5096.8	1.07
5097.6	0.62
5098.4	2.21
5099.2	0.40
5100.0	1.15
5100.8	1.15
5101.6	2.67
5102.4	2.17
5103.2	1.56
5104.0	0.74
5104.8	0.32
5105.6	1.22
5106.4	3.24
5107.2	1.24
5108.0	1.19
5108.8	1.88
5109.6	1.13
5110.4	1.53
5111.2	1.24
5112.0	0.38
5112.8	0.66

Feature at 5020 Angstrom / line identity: [O II] 3727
